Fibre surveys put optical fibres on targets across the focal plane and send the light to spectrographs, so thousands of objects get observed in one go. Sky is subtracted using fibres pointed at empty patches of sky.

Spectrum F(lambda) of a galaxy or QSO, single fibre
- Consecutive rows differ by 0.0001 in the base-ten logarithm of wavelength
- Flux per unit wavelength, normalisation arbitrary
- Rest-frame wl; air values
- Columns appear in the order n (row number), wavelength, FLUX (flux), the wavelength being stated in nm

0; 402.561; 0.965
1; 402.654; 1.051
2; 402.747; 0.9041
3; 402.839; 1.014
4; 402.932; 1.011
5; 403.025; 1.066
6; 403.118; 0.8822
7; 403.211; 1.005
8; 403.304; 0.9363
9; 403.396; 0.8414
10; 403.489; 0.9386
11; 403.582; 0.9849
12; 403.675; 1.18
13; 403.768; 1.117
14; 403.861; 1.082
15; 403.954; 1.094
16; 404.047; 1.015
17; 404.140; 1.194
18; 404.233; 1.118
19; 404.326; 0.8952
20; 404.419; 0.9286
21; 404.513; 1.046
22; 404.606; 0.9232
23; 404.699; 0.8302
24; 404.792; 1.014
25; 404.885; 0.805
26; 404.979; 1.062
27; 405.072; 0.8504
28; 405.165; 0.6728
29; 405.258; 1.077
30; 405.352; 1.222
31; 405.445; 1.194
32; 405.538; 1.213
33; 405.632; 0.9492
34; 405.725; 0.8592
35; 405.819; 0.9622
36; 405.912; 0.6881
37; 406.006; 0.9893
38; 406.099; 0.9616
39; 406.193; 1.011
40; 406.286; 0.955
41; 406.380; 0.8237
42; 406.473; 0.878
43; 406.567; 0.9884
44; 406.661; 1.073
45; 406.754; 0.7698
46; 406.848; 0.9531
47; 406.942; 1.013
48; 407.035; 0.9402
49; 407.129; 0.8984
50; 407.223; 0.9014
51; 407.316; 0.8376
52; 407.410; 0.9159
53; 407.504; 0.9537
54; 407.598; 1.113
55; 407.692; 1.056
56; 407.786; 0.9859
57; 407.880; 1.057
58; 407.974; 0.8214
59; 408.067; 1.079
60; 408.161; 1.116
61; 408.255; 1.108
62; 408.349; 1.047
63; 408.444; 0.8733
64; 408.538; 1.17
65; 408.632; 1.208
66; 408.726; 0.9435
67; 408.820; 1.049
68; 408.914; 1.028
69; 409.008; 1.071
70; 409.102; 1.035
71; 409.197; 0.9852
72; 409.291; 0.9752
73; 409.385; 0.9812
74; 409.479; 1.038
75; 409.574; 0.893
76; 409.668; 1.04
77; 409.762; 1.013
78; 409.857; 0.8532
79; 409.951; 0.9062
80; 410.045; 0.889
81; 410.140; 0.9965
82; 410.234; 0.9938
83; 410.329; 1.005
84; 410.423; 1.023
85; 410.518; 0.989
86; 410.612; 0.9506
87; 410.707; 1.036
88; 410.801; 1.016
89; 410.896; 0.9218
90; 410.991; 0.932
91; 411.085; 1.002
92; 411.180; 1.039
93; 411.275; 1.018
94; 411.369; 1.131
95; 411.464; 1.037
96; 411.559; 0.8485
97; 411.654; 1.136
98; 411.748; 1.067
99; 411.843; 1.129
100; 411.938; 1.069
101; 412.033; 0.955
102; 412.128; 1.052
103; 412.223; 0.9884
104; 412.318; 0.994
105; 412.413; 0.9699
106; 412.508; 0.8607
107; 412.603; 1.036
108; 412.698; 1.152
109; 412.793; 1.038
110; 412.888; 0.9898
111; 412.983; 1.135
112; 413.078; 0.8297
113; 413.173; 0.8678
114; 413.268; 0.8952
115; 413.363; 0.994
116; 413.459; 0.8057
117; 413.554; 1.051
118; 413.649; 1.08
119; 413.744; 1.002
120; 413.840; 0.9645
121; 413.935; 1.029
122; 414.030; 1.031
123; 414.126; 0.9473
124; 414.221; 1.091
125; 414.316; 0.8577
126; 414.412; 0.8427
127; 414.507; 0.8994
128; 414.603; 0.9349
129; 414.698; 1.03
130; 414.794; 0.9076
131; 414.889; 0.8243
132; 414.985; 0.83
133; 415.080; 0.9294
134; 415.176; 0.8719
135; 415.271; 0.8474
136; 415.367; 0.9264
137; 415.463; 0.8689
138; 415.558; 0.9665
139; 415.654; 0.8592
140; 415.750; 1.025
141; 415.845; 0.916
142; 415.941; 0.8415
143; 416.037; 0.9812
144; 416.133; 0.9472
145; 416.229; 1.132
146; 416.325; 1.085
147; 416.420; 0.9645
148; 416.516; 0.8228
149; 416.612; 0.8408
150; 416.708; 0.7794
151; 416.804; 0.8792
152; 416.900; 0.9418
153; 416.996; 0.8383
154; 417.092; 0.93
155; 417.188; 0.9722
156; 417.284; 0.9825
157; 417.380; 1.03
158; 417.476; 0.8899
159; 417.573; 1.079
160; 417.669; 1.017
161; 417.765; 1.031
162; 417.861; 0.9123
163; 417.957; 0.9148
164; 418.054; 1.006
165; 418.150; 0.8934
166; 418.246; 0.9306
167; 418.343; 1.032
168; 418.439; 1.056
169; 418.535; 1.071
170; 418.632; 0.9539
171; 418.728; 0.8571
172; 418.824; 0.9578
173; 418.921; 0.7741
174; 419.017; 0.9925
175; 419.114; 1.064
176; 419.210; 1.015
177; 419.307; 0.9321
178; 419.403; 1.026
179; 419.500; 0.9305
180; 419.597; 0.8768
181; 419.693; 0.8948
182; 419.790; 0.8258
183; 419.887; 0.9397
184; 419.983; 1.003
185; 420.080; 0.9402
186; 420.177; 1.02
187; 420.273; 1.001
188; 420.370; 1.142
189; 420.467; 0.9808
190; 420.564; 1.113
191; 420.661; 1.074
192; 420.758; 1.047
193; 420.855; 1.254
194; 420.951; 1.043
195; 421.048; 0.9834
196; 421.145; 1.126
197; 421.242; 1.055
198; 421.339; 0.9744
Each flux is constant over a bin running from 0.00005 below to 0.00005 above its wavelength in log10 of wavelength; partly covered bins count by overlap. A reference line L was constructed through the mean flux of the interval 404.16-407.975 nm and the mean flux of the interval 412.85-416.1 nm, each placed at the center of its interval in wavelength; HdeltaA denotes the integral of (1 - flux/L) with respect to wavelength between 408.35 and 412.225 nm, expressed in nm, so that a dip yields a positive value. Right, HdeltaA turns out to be -0.24 nm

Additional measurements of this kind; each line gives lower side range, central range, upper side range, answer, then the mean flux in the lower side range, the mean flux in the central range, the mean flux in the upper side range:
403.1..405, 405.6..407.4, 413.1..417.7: 0.119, 0.996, 0.918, 0.938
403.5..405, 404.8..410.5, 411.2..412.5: 0.221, 1.01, 0.98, 1.03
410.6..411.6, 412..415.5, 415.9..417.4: 0.042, 0.996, 0.955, 0.934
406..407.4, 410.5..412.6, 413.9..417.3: -0.178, 0.931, 1.01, 0.926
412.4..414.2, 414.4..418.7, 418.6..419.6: 0.108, 0.985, 0.939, 0.947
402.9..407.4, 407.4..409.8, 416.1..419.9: -0.143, 0.971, 1.02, 0.951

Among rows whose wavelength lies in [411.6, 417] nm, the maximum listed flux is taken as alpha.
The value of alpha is 1.152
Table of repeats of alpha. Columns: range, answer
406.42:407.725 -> 1.113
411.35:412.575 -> 1.136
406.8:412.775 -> 1.208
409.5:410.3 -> 1.04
